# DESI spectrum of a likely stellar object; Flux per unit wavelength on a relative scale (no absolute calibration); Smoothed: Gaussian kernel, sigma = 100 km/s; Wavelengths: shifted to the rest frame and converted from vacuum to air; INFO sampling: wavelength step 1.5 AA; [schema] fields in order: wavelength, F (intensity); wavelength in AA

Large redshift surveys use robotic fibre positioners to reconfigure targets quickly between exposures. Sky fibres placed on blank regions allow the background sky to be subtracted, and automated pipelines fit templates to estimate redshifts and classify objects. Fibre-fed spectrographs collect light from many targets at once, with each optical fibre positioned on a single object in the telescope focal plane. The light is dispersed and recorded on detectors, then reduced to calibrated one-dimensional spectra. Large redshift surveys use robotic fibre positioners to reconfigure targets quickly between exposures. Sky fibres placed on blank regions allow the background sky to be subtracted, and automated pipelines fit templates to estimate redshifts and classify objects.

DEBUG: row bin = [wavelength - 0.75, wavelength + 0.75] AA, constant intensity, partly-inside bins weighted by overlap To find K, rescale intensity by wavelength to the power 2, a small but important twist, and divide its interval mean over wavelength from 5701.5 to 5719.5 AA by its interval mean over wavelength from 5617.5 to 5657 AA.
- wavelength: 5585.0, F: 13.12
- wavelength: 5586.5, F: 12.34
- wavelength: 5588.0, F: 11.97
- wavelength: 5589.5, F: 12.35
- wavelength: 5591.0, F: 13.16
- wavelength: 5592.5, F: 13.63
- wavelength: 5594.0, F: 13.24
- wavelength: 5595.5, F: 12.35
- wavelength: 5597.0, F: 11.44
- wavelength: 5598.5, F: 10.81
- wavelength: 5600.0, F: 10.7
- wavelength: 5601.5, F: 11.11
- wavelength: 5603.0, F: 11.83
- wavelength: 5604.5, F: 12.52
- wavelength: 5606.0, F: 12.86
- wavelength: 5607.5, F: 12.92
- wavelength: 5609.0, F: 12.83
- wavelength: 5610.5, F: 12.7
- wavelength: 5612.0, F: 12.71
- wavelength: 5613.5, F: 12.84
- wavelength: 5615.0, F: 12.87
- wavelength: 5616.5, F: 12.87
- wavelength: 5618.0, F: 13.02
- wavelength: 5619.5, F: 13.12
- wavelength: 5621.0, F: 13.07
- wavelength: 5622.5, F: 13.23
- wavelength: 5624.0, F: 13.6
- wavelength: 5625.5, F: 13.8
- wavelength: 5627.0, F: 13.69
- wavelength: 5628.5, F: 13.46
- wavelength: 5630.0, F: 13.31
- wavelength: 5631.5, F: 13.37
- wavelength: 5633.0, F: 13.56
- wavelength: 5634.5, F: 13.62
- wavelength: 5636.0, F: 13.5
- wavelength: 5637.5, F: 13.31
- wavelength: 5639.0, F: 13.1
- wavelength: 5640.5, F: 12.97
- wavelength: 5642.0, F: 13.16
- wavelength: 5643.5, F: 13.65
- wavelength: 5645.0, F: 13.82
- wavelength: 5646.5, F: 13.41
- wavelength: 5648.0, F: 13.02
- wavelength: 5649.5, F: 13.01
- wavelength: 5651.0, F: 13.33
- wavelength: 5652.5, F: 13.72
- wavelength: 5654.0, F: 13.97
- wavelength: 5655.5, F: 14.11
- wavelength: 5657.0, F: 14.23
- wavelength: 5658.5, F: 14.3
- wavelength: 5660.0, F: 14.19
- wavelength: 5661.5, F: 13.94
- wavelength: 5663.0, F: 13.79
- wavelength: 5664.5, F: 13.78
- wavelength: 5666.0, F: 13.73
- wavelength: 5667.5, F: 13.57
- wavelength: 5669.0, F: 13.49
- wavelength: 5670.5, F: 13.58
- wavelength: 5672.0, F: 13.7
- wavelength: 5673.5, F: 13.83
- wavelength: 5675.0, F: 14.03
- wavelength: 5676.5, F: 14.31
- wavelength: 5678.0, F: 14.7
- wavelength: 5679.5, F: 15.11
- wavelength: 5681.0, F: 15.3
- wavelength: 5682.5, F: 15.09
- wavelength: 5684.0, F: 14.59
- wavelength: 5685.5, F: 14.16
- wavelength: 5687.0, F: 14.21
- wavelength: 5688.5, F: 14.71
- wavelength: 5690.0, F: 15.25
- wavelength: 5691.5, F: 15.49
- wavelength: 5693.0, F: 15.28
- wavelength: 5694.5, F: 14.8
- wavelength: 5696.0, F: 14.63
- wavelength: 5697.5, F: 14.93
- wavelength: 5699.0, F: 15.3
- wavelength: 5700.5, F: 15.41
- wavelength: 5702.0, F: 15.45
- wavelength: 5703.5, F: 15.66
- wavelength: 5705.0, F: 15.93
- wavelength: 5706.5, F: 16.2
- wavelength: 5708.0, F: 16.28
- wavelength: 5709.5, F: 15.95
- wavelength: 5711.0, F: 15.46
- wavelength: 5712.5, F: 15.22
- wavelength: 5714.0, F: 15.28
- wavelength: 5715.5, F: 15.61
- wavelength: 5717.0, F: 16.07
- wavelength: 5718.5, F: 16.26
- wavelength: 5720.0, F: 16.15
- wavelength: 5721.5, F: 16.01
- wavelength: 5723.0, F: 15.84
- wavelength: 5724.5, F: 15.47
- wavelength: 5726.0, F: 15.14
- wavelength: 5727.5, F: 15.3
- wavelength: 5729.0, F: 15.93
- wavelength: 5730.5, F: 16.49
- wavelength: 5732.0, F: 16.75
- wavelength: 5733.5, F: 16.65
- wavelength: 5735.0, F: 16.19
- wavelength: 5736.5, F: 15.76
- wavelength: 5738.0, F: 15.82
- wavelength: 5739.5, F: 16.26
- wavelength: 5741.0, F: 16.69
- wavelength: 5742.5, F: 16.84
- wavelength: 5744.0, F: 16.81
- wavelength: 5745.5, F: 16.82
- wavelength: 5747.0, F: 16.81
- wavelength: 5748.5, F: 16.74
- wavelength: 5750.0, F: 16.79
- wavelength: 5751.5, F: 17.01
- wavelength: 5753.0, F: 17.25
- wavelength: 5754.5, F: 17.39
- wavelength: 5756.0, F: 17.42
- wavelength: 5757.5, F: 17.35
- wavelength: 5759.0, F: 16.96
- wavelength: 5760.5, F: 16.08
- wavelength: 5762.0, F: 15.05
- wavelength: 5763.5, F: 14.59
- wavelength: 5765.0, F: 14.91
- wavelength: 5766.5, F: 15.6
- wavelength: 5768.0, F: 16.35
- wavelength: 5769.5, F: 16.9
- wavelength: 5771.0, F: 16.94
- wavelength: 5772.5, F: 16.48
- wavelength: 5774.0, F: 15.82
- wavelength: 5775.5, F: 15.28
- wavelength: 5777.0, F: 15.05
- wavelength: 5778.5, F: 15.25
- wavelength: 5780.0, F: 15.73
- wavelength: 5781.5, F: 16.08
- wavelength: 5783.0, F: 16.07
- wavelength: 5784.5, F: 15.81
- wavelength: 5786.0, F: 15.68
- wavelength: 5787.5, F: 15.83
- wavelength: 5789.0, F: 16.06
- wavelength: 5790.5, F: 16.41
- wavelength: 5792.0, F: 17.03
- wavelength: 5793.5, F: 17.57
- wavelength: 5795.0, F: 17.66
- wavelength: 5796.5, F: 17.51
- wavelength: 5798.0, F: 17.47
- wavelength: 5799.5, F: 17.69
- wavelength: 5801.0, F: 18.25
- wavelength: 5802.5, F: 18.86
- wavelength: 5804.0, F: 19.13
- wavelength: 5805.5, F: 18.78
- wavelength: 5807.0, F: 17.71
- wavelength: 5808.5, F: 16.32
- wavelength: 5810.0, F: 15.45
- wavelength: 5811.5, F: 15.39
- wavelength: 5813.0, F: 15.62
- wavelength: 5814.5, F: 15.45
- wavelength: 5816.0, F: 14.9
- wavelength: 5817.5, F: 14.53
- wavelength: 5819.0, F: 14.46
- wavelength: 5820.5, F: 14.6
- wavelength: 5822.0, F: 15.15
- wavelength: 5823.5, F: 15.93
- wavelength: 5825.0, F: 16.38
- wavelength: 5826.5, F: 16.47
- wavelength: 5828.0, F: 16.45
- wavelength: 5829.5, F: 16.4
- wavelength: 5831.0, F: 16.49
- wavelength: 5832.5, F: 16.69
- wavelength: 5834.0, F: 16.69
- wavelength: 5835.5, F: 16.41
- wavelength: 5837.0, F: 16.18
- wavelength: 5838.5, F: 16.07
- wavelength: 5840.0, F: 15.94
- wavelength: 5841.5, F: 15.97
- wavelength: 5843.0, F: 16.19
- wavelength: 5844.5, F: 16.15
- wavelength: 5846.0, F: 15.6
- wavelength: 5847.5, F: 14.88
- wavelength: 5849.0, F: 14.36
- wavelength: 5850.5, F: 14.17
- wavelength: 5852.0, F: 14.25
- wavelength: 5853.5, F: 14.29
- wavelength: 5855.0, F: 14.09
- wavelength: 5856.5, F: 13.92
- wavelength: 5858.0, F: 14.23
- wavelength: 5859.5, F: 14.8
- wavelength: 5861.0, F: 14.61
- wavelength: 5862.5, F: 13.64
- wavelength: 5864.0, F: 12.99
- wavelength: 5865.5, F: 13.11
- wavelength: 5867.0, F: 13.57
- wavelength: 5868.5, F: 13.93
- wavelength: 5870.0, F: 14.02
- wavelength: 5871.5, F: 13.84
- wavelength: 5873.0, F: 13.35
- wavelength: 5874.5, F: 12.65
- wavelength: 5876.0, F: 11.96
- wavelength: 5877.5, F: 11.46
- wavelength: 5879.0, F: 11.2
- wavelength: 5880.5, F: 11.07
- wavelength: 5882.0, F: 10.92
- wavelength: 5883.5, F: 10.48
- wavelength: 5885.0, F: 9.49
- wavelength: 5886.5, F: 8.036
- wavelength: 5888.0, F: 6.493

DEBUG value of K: 1.21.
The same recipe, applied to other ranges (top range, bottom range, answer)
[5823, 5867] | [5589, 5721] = 1.17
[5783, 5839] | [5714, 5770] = 1.04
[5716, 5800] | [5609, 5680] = 1.25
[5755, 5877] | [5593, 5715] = 1.20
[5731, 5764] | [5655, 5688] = 1.20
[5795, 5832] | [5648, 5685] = 1.24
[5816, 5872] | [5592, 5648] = 1.26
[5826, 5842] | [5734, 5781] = 1.03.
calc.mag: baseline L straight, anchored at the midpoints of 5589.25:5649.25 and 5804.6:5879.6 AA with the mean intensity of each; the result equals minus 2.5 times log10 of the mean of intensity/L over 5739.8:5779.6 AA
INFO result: -0.15 mag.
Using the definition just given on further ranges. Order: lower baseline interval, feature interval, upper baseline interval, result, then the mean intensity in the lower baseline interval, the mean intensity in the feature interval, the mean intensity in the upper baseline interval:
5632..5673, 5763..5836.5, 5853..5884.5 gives -0.228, 13.6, 16.3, 13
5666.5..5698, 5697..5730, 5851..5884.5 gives -0.103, 14.5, 15.7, 13.1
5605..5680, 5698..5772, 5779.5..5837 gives -0.069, 13.5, 16.1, 16.4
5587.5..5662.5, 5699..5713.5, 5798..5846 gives -0.092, 13.1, 15.7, 16.4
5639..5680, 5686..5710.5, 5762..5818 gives -0.057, 13.8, 15.3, 16.4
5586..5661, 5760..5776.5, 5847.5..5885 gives -0.203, 13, 15.8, 13.2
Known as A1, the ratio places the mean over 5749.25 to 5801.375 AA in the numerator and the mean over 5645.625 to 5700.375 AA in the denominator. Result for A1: 1.15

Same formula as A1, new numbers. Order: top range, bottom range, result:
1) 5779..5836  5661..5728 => 1.10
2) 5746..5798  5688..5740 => 1.04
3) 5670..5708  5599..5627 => 1.17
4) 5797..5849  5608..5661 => 1.22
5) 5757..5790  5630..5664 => 1.17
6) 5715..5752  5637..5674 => 1.19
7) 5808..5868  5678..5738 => 0.98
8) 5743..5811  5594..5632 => 1.31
